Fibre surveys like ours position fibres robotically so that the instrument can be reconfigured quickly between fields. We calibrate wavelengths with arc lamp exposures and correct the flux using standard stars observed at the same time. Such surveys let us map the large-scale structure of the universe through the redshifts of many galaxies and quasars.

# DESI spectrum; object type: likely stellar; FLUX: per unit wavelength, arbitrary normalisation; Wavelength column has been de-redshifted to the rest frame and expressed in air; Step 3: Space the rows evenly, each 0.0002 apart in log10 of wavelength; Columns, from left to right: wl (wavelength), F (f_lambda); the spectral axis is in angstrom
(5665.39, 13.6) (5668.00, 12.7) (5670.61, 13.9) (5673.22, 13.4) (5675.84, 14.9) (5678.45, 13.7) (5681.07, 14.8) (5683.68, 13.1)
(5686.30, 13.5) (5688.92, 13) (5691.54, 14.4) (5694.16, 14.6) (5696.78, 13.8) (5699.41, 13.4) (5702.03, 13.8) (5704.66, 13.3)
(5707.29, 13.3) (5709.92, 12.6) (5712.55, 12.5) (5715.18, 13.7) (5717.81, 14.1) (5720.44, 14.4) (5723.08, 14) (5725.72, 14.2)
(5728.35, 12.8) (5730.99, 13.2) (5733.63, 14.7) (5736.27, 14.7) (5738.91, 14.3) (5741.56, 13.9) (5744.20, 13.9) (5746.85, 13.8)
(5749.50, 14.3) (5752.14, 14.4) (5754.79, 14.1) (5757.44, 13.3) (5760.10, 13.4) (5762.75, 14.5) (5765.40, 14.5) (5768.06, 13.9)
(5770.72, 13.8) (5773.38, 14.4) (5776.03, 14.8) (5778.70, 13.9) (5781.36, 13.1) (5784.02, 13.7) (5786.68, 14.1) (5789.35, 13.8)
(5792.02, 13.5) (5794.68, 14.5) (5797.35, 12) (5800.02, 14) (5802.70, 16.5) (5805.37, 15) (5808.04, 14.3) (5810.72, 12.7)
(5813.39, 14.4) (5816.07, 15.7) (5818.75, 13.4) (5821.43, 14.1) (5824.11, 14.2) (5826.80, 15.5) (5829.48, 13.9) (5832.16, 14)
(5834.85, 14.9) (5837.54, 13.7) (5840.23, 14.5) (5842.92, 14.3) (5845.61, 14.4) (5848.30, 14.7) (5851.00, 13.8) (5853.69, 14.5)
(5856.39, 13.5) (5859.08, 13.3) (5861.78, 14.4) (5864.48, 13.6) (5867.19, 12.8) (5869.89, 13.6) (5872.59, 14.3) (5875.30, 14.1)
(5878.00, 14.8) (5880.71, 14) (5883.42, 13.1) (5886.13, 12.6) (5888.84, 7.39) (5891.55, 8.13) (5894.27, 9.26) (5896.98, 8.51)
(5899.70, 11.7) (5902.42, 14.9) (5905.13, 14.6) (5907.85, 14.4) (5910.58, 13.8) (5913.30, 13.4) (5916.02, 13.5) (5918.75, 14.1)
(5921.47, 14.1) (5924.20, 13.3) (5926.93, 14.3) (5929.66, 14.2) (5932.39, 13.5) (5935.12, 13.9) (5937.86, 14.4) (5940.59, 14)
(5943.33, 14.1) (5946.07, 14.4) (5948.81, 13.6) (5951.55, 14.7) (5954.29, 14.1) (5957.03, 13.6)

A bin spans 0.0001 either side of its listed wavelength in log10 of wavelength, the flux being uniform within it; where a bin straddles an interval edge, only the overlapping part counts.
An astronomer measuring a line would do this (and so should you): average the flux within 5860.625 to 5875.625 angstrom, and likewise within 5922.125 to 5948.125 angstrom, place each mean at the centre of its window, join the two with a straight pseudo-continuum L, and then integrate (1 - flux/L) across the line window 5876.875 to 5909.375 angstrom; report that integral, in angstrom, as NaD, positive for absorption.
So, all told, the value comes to 4.5 angstrom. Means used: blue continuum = 13.8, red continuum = 14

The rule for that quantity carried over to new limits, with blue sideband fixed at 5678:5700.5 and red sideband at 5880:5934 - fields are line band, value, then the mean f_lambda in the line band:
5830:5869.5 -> -3.3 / 14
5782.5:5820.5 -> -2.6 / 14.1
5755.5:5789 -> -1.5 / 13.9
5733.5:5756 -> -1.2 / 14.2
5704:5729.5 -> 0.3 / 13.5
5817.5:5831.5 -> -1.2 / 14.2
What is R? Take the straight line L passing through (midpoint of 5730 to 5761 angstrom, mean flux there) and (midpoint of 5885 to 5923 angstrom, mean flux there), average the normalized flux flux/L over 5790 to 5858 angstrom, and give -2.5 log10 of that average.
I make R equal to -0.09 mag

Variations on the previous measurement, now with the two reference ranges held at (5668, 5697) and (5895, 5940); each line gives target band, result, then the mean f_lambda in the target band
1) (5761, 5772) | -0.03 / 14.1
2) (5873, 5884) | -0.04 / 14.1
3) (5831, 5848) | -0.06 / 14.3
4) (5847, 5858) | -0.04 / 14.1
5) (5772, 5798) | -0.01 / 13.8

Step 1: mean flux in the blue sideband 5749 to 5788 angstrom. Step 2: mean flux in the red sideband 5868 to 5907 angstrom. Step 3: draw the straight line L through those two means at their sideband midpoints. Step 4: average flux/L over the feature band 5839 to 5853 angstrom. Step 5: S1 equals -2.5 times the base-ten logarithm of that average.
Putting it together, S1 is -0.12 mag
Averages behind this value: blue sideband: 14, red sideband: 12.3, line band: 14.3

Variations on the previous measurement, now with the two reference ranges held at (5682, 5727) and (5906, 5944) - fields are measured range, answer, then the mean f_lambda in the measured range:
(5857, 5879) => 0.00 mag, 13.8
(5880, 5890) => 0.18 mag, 11.7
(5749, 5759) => -0.02 mag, 14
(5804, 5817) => -0.05 mag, 14.4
